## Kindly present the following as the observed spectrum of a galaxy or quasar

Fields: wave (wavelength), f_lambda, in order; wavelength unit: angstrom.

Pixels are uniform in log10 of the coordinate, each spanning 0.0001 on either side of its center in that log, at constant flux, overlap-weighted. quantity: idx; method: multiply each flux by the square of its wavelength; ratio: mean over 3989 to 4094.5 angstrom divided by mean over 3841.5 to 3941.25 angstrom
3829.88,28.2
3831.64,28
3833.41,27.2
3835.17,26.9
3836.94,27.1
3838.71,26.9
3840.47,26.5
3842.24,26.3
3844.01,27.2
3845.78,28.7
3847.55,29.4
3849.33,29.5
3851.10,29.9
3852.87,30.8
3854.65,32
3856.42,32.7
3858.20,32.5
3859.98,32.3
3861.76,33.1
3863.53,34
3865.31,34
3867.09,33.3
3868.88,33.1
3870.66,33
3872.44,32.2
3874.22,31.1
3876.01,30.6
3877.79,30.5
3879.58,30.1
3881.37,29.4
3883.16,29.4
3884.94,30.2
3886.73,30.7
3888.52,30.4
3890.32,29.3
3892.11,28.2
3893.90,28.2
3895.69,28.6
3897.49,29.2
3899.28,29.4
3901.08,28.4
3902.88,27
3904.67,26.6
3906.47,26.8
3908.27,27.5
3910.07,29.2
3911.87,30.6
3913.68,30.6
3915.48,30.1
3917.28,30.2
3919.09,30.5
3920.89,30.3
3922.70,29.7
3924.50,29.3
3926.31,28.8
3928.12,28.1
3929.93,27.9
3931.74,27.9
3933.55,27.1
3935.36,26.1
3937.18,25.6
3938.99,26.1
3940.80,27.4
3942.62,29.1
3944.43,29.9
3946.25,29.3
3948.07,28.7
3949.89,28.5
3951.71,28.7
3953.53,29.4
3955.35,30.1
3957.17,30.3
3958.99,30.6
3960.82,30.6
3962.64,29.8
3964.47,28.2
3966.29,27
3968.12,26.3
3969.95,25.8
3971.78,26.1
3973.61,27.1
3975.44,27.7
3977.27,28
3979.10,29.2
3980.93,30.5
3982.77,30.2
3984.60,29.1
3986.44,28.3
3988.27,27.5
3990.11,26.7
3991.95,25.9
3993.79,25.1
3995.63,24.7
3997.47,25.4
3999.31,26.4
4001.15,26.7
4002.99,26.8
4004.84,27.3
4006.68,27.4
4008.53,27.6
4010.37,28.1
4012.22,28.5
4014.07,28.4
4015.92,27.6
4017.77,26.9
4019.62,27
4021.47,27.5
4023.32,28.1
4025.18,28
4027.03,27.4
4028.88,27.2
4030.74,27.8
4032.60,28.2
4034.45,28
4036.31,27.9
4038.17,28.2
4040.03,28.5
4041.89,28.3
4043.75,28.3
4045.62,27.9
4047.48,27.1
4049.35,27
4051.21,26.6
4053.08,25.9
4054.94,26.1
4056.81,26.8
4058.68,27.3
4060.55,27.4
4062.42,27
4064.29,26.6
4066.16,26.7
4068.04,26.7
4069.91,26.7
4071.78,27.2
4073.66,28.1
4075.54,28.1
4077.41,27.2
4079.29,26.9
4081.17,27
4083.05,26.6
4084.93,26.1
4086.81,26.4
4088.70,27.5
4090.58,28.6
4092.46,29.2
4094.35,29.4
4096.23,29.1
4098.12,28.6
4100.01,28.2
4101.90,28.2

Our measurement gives 1.0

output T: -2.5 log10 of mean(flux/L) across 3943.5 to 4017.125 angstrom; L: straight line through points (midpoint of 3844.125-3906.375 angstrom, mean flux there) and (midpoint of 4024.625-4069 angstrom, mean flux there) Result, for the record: 0.02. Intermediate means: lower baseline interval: 30.4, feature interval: 28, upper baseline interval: 27.4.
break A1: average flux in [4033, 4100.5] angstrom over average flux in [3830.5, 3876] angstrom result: 0.91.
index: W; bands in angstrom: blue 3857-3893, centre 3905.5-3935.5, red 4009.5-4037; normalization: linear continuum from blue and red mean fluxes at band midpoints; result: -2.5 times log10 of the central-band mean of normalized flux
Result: 0.05 mag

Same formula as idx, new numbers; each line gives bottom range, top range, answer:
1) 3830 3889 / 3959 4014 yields 0.97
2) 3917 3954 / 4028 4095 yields 1.03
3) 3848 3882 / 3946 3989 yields 0.95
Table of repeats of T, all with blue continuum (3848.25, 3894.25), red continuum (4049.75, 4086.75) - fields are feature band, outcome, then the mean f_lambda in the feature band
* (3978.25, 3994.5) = 0.023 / 28.1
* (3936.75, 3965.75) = 0.019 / 28.9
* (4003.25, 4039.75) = 0.007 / 27.7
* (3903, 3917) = 0.059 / 28.7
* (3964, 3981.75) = 0.054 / 27.6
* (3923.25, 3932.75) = 0.056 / 28.4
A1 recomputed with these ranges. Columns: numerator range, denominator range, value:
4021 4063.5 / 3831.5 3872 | 0.91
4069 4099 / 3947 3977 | 0.97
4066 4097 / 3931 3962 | 0.96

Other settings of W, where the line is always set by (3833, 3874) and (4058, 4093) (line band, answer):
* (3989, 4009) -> 0.08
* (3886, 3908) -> 0.05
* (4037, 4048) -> -0.02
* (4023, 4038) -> 0.00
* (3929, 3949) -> 0.06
